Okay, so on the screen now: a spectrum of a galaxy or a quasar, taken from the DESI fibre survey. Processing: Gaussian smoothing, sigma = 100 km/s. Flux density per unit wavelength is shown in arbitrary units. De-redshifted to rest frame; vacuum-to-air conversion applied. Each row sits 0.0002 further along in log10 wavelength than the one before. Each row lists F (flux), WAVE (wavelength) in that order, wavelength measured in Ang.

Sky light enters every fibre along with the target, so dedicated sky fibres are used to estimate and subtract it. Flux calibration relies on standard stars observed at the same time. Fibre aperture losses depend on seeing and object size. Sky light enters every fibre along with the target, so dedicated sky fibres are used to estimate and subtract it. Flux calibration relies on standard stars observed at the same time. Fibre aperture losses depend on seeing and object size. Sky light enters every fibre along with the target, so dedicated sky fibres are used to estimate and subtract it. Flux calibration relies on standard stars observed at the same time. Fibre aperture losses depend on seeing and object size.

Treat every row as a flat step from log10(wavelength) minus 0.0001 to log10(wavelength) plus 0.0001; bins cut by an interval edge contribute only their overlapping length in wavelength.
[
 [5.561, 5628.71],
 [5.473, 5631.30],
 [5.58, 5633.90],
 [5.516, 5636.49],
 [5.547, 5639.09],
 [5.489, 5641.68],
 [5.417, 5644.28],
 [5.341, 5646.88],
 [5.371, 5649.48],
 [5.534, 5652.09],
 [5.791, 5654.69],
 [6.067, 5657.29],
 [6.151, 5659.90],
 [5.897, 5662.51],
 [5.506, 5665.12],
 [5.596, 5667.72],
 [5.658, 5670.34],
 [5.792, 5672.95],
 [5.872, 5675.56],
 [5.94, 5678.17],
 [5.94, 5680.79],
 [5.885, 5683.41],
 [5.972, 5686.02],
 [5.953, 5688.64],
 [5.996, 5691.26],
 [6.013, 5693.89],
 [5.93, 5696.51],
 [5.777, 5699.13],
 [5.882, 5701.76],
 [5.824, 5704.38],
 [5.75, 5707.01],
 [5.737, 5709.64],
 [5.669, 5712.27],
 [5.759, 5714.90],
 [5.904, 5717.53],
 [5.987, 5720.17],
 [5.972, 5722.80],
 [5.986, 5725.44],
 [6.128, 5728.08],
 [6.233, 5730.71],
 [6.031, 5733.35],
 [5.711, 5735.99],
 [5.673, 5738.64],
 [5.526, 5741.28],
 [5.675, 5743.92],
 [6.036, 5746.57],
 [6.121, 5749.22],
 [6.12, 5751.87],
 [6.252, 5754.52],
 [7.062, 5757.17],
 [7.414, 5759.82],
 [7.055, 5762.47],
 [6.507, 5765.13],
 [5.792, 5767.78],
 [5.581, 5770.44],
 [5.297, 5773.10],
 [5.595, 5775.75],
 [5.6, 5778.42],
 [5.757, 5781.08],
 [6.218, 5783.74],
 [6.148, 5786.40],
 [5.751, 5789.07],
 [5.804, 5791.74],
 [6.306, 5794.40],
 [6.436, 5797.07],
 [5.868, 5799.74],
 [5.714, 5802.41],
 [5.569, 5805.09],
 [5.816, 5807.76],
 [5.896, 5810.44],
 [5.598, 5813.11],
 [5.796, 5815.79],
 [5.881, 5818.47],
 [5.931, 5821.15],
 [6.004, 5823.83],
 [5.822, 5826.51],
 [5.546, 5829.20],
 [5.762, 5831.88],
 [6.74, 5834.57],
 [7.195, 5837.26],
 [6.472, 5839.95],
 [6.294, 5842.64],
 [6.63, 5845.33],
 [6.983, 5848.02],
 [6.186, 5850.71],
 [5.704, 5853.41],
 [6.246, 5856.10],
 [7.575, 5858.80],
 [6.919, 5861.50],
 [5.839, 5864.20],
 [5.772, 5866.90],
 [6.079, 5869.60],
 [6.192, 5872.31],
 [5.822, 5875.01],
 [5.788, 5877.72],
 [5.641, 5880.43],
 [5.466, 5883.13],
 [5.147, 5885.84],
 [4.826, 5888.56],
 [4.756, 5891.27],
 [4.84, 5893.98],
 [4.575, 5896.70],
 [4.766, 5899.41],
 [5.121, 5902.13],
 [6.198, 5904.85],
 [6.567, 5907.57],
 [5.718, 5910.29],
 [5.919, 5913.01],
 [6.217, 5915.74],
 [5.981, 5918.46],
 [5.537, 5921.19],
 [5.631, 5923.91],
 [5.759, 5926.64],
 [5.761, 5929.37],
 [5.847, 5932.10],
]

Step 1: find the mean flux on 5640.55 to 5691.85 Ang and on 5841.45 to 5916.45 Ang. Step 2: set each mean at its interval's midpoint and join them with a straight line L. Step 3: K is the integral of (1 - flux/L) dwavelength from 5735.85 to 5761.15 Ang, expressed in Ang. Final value -1.70 Ang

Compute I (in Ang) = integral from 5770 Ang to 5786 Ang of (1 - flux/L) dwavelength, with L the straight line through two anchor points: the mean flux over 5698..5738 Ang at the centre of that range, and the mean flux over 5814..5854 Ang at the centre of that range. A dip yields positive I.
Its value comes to 0.9 Ang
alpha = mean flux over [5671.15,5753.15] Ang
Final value 5.9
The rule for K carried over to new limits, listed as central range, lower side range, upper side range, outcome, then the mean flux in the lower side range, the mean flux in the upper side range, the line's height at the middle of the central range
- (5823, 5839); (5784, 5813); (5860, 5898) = -1.2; 5.93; 5.55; 5.78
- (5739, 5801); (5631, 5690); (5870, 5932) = -4.7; 5.71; 5.57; 5.65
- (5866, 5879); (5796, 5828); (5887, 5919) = -0.8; 5.85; 5.44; 5.58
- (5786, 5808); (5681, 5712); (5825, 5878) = 0.8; 5.88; 6.29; 6.14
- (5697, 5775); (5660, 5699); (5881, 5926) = -3.4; 5.86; 5.46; 5.76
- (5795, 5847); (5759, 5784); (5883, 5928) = -2.0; 6.05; 5.47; 5.84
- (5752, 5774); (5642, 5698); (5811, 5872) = -1.3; 5.79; 6.22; 6.02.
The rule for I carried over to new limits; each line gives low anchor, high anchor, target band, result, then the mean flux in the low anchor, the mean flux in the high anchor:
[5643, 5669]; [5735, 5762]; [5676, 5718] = 0.21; 5.67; 6.19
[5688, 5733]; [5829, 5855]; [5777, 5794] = 0.78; 5.91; 6.39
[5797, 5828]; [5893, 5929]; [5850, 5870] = -2.00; 5.83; 5.62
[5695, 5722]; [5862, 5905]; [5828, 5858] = -4.58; 5.83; 5.43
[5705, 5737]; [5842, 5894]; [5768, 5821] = 0.96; 5.91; 5.96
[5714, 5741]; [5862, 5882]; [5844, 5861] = -1.88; 5.92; 5.92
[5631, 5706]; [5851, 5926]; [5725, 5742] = -0.47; 5.75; 5.74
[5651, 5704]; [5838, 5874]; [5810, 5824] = 0.97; 5.86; 6.39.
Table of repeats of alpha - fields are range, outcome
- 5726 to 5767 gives 6.23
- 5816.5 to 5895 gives 6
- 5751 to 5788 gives 6.17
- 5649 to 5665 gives 5.8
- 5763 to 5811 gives 5.89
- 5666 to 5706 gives 5.86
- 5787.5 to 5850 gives 6.08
